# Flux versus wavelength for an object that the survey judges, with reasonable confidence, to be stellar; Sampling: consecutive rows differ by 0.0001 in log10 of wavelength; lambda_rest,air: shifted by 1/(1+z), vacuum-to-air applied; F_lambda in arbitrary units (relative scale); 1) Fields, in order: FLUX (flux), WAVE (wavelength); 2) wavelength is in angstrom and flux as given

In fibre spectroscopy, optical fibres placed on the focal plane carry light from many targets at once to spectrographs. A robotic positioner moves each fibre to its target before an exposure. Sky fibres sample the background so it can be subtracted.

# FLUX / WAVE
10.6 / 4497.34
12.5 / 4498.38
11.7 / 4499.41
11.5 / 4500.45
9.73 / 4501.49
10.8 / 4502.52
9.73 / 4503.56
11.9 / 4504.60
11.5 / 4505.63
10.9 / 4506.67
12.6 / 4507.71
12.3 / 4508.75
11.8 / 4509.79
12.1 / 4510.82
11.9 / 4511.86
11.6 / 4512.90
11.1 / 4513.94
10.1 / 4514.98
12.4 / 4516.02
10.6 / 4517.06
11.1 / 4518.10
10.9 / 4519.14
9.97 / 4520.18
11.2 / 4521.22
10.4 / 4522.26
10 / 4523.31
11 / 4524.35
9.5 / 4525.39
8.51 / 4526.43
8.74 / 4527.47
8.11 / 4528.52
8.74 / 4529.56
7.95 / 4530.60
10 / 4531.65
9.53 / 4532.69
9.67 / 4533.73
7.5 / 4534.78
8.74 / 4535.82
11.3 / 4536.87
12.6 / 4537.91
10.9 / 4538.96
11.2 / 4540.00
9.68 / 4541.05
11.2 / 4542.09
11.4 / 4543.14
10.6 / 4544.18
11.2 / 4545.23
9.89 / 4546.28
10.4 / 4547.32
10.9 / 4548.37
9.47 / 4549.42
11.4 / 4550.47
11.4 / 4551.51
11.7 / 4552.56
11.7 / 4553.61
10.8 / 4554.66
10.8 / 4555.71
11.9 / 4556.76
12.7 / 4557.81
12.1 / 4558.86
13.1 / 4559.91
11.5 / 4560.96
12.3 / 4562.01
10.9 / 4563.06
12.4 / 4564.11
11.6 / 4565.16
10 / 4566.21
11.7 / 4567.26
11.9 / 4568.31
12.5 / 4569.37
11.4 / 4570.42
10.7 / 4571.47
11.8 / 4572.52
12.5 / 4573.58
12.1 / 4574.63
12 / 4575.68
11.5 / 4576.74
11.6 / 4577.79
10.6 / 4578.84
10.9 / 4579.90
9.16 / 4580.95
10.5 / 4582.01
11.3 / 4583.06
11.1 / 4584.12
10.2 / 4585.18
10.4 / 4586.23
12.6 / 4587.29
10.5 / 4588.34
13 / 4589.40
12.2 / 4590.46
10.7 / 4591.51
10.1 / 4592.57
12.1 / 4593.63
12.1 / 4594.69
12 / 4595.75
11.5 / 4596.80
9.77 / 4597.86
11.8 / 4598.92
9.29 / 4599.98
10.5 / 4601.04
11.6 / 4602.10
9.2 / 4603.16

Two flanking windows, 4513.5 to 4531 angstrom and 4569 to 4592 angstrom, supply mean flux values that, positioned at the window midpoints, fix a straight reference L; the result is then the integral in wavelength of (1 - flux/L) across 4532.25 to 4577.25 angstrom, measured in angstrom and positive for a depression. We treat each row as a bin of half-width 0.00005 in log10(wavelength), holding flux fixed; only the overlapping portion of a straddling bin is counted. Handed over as -1.8 angstrom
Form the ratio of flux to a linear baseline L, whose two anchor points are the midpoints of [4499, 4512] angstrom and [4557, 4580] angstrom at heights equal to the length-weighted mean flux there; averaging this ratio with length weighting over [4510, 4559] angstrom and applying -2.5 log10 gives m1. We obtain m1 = 0.098 mag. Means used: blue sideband 11.4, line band 10.6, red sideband 11.7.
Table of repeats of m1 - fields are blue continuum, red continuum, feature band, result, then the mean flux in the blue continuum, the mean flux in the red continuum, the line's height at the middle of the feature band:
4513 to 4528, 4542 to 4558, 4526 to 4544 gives 0.10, 10.4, 11.1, 10.7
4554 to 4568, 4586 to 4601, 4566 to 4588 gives 0.02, 11.7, 11.3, 11.5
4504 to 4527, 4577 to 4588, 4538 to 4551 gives 0.02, 11.1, 10.9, 11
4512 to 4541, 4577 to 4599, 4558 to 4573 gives -0.09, 10.1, 11.1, 10.8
